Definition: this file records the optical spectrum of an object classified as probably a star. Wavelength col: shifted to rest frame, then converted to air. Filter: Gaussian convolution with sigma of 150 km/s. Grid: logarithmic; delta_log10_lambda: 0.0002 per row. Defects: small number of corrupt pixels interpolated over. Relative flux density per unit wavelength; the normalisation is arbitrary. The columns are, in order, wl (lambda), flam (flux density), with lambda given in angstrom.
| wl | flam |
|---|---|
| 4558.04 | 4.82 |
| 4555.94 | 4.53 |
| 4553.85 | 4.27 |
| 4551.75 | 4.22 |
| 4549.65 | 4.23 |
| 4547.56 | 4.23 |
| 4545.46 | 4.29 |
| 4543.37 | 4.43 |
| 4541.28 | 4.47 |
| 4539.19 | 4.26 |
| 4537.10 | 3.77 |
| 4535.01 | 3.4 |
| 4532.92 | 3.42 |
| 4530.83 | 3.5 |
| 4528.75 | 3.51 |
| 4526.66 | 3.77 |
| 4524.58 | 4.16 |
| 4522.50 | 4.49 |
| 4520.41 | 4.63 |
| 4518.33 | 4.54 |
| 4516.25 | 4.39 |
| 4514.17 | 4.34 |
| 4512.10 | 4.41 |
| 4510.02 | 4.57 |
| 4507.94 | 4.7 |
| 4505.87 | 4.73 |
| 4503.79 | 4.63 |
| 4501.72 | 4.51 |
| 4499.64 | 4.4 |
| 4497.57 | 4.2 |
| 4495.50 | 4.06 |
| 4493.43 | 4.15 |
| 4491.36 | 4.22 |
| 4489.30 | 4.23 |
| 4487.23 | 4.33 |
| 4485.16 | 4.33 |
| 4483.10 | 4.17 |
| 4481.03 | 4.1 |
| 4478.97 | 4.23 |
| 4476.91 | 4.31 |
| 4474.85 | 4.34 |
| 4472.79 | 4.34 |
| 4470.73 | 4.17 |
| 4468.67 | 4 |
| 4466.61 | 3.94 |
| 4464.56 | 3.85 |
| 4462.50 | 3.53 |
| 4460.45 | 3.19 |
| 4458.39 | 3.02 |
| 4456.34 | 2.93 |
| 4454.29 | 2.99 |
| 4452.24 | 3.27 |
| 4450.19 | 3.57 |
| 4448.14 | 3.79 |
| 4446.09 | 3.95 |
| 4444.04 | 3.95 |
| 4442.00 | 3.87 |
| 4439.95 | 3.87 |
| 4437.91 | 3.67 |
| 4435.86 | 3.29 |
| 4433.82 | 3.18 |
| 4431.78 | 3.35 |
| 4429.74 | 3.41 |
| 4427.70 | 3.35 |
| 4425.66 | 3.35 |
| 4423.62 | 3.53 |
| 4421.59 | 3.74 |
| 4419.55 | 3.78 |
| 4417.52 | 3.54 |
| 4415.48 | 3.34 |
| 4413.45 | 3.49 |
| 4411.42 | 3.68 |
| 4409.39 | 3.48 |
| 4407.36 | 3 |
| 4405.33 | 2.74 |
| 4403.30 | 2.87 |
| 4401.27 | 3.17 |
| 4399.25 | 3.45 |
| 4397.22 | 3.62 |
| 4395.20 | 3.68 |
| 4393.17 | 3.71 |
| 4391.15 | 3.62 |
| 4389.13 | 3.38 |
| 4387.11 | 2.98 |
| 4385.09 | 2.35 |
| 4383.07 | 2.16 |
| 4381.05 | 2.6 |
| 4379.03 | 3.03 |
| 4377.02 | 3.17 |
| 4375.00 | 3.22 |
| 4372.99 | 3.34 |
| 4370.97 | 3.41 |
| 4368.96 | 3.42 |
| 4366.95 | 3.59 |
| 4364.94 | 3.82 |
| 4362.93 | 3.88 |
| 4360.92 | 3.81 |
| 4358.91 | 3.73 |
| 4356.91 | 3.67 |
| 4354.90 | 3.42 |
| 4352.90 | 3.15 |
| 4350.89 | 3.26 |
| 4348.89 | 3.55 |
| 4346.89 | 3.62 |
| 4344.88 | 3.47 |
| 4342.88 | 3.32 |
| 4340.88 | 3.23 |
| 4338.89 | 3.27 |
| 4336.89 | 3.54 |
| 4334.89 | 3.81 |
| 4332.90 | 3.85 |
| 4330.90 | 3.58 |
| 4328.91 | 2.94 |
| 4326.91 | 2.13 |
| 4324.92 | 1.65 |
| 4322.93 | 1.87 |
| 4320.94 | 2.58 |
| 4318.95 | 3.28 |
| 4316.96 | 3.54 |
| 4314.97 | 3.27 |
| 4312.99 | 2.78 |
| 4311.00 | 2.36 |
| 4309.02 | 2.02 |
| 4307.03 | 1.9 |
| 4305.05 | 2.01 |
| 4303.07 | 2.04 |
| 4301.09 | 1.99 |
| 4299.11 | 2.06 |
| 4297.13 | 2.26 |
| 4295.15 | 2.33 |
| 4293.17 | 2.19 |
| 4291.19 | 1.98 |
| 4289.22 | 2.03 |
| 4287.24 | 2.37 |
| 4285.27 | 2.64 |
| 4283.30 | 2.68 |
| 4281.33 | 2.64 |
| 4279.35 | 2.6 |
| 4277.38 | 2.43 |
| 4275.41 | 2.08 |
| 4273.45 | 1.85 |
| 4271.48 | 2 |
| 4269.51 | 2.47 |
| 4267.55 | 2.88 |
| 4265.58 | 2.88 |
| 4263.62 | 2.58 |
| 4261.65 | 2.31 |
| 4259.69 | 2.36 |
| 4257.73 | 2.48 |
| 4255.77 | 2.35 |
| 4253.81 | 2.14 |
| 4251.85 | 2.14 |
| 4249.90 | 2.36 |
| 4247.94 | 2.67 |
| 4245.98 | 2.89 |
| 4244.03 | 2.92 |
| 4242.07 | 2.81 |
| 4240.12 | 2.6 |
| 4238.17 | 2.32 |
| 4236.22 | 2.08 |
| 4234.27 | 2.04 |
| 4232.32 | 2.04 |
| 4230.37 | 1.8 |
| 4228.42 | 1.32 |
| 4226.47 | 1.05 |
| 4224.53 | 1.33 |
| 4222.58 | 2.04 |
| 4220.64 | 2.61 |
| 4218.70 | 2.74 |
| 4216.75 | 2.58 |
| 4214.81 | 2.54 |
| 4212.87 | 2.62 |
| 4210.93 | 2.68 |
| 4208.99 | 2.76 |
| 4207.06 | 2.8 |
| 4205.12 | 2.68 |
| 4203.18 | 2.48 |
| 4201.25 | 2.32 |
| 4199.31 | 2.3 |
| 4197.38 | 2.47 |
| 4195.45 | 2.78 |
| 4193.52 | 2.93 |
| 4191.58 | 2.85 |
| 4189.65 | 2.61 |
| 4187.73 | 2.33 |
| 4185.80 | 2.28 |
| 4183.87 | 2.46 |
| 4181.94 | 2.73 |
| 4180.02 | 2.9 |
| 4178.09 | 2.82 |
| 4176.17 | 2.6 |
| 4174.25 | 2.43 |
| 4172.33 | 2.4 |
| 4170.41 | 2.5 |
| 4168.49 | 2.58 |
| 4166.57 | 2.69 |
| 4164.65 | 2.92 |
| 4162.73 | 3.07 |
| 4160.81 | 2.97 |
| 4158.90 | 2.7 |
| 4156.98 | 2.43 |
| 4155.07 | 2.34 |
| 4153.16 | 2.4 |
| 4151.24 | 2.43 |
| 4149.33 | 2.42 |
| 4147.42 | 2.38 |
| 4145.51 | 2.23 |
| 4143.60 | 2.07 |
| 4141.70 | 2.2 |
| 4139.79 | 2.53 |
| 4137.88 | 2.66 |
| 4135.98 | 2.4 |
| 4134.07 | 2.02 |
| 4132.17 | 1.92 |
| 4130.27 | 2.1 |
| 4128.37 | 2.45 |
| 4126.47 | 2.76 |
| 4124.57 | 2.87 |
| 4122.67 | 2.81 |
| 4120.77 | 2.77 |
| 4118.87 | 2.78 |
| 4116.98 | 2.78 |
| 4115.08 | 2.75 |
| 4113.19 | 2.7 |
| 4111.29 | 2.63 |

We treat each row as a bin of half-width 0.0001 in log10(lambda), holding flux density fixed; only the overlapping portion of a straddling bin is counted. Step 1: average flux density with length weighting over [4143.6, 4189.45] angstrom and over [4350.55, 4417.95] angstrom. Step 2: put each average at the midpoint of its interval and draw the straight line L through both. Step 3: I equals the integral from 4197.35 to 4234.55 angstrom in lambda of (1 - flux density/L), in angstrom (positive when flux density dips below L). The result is 6.35 angstrom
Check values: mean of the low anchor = 2.56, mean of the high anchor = 3.32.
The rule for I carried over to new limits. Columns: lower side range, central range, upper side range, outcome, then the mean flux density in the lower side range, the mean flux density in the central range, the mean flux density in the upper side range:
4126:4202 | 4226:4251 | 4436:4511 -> 5.45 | 2.51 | 2.25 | 4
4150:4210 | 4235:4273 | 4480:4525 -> 6.81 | 2.61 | 2.47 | 4.38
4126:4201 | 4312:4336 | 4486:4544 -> 2.55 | 2.51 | 2.94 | 4.22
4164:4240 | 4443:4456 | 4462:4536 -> 1.13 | 2.42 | 3.55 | 4.19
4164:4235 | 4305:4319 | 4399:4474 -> 1.43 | 2.43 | 2.65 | 3.51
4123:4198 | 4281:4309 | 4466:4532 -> 8.79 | 2.53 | 2.21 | 4.26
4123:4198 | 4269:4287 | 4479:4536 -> 4.24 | 2.53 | 2.37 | 4.22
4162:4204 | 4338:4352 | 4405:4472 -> -0.88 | 2.61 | 3.39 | 3.52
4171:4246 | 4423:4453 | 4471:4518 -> 3.09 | 2.43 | 3.56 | 4.35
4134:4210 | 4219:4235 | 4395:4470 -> 5.42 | 2.55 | 1.82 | 3.47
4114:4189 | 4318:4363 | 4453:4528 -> 2.63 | 2.54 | 3.23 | 4.13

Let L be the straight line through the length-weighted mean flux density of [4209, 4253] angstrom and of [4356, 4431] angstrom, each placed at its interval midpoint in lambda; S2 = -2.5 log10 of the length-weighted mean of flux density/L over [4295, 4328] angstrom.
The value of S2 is 0.19 mag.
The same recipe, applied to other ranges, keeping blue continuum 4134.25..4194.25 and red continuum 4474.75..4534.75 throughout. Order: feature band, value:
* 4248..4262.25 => 0.27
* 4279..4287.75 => 0.21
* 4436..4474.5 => 0.09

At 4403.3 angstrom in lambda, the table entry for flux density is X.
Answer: 2.87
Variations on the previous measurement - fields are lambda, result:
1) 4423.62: 3.53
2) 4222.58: 2.04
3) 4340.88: 3.23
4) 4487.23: 4.33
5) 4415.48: 3.34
